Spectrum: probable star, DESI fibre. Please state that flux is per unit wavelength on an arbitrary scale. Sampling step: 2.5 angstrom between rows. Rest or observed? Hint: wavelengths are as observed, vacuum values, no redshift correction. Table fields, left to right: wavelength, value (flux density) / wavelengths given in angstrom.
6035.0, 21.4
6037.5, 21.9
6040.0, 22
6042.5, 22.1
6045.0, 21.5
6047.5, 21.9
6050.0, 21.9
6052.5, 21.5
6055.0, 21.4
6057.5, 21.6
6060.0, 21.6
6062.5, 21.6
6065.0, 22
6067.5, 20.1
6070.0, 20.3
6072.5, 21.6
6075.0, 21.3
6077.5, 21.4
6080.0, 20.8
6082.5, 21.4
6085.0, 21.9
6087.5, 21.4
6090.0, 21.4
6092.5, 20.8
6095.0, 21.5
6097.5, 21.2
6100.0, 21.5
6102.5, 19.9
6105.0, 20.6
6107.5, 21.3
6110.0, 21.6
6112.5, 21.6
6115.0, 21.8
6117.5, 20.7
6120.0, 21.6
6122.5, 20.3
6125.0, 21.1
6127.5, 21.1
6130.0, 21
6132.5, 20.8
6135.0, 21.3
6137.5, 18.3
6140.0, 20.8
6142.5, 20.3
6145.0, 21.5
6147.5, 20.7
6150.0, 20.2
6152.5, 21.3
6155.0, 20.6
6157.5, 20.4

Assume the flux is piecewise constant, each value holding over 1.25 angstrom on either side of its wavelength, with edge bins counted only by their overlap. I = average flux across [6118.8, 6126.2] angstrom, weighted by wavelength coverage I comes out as 21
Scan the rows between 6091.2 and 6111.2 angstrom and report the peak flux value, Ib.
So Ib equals 21.6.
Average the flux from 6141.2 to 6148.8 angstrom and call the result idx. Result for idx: 20.8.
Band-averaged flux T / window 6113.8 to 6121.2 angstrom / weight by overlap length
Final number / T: 21.4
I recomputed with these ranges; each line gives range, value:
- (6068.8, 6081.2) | 21.1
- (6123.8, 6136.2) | 21.1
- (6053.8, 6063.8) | 21.6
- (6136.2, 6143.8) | 19.8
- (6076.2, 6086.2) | 21.4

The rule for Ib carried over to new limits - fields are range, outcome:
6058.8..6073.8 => 22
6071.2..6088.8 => 21.9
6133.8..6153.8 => 21.5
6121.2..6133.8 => 21.1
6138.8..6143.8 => 20.8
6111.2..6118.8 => 21.8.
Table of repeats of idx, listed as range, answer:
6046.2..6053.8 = 21.8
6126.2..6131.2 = 21.1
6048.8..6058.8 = 21.6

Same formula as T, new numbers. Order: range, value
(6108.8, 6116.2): 21.7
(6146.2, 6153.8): 20.7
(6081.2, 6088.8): 21.6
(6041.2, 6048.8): 21.8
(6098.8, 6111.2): 21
